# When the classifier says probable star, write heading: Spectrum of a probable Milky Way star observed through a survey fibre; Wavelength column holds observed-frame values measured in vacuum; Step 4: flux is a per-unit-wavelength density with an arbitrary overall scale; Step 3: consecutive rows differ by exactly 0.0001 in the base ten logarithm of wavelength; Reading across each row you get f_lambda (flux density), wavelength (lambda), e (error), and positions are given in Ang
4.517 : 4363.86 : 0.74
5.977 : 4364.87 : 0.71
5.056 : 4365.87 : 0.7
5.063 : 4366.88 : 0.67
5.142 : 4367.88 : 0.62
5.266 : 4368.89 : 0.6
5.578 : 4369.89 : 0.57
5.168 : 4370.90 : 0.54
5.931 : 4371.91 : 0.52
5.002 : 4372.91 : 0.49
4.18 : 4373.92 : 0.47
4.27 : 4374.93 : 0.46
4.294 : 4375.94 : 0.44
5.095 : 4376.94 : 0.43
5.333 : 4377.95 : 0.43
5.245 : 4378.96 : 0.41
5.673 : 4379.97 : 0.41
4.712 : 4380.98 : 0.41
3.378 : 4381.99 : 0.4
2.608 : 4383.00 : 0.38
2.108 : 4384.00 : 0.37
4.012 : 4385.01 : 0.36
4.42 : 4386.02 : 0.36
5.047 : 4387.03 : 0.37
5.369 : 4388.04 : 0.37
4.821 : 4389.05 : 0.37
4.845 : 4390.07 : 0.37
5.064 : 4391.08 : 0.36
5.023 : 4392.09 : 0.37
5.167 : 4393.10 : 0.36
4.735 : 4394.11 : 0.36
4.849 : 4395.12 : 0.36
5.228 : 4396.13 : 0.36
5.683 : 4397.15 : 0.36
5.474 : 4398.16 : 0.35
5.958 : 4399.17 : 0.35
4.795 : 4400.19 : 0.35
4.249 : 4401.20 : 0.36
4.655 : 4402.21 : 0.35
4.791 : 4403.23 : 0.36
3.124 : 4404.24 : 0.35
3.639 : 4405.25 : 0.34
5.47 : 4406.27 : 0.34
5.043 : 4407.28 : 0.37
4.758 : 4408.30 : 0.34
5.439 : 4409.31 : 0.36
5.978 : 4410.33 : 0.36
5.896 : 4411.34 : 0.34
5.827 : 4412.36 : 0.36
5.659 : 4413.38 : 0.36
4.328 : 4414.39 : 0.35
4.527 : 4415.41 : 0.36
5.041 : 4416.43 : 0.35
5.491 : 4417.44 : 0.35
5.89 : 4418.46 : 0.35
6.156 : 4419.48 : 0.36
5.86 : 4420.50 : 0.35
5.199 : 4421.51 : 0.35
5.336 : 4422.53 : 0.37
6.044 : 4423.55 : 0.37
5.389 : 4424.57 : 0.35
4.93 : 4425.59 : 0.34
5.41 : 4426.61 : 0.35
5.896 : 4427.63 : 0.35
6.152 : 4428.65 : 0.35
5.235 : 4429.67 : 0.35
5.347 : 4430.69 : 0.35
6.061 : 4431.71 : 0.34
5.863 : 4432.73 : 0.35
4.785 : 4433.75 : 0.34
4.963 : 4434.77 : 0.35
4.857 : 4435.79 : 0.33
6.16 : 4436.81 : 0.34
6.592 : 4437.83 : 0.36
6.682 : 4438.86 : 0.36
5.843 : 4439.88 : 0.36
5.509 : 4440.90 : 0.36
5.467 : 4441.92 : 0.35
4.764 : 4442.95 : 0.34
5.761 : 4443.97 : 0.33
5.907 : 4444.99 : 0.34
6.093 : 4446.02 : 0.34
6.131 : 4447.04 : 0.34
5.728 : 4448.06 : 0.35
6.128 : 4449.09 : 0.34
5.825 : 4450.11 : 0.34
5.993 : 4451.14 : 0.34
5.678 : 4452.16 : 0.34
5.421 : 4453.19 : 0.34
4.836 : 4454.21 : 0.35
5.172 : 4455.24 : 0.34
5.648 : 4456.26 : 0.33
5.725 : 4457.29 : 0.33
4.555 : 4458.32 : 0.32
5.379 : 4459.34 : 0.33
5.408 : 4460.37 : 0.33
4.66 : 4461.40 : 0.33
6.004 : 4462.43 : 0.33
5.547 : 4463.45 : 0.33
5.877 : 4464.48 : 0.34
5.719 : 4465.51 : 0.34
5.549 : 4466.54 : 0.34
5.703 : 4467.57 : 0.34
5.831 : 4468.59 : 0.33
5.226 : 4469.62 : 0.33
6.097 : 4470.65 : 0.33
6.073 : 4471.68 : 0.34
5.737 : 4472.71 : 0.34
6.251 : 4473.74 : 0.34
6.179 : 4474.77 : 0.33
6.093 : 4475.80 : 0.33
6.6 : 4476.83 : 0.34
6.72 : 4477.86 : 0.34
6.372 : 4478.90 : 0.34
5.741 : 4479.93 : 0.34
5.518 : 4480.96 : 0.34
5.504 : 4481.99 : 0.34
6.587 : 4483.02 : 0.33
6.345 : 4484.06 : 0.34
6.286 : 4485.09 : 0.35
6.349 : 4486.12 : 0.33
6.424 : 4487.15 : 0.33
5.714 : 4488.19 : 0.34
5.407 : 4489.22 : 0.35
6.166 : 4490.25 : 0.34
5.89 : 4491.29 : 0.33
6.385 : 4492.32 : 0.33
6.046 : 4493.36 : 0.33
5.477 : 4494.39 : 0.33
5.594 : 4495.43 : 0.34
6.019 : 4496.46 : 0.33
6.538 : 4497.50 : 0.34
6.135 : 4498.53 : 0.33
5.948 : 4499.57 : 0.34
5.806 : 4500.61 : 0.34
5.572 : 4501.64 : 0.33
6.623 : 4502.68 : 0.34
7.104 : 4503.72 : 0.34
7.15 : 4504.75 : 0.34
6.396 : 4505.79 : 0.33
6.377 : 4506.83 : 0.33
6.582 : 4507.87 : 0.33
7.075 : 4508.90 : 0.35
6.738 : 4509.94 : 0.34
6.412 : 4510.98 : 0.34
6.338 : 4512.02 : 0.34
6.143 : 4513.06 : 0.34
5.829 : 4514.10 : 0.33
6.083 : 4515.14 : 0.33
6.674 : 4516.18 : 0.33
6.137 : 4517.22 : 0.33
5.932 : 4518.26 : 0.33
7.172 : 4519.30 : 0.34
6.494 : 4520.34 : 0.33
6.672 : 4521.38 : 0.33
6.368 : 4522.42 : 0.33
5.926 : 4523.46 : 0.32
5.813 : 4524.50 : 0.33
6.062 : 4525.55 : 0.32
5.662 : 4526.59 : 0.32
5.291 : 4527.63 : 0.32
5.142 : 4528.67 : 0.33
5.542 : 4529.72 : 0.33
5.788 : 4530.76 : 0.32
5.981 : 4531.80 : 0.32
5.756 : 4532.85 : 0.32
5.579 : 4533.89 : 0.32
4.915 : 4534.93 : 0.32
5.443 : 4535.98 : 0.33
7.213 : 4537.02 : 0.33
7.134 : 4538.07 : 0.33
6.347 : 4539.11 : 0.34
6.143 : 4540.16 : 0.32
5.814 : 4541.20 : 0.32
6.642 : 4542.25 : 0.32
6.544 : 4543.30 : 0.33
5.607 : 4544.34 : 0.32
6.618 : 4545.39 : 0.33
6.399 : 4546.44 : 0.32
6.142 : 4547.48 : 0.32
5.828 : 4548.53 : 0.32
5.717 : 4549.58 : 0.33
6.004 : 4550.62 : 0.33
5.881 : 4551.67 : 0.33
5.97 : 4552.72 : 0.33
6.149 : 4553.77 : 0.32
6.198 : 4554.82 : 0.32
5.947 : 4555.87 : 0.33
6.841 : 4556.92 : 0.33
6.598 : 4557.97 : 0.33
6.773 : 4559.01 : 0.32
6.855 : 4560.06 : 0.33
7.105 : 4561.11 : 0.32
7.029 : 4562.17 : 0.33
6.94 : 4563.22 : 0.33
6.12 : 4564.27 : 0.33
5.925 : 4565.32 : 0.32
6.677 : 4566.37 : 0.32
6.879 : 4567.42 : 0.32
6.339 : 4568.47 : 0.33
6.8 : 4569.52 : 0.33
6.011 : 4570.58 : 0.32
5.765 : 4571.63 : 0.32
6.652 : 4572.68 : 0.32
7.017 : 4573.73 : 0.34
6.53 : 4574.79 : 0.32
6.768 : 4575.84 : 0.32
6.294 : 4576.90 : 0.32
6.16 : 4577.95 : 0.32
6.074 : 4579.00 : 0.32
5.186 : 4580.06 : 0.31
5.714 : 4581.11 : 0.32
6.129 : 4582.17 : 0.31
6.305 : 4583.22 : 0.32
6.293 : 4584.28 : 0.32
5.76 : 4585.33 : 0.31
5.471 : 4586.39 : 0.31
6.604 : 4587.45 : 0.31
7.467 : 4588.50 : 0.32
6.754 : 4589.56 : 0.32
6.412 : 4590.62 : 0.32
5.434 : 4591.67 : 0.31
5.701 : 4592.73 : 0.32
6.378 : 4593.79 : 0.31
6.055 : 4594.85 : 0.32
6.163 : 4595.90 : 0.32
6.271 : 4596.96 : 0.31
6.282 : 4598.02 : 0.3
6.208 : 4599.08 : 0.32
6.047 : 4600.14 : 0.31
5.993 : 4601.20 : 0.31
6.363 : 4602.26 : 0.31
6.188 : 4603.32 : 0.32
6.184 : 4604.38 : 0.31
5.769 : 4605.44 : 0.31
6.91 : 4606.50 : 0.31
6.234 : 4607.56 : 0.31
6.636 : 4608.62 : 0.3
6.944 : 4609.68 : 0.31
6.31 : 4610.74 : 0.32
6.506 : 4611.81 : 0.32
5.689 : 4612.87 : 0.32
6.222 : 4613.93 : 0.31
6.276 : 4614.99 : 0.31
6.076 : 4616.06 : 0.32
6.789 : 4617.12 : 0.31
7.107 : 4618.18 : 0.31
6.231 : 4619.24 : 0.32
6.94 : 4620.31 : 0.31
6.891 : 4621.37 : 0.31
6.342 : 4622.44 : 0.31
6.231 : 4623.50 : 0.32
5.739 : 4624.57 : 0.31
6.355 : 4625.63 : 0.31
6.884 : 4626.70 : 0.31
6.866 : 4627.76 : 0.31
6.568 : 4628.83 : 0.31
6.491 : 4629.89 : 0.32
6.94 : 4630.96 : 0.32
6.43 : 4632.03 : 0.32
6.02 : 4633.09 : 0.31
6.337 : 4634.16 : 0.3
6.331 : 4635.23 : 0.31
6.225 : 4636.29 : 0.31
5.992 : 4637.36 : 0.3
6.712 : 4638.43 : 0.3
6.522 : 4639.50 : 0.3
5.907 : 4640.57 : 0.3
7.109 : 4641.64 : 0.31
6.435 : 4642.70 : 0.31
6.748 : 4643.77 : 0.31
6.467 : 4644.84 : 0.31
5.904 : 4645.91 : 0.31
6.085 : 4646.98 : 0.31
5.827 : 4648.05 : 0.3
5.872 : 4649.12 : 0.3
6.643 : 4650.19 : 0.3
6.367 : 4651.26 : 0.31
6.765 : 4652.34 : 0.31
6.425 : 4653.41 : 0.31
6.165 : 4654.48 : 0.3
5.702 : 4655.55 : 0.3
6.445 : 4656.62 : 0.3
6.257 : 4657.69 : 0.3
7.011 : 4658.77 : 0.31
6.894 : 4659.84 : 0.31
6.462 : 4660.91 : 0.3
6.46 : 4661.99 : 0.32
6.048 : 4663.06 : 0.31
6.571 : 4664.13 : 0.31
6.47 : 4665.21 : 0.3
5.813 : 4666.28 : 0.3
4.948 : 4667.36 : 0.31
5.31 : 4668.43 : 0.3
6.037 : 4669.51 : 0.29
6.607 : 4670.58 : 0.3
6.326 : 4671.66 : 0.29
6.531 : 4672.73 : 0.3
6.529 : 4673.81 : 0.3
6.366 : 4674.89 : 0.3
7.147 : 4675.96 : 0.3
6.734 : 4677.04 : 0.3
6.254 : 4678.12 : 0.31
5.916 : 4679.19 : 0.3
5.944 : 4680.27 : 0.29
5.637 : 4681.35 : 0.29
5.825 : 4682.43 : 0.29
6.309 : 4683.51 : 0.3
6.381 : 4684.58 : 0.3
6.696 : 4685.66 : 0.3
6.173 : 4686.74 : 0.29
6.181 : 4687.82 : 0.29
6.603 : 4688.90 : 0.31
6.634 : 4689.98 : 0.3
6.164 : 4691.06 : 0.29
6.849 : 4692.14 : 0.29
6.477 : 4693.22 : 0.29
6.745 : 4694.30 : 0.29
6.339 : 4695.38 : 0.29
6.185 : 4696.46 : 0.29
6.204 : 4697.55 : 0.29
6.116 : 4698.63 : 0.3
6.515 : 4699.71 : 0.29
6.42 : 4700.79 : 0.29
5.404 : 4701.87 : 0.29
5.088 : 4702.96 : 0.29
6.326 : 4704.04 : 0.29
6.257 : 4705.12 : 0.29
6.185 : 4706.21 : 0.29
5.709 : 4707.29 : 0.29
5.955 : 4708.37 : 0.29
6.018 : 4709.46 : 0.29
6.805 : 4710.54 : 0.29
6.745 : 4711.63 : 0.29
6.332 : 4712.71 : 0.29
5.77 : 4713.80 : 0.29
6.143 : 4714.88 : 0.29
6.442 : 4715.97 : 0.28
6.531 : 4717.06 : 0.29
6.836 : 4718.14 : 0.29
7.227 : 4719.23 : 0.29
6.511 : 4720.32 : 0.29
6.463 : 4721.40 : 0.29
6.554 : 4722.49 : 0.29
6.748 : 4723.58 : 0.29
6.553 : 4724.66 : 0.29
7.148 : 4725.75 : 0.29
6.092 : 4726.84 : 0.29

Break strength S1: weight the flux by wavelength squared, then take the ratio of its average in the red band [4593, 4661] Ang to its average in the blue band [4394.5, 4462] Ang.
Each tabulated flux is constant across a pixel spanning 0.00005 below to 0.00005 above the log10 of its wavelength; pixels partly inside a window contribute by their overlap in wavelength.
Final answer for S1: 1.3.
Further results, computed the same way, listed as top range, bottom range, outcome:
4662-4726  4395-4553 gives 1.19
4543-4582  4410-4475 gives 1.19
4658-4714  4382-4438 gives 1.39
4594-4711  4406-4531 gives 1.17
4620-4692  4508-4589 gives 1.06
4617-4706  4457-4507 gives 1.15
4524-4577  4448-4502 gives 1.10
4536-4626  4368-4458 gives 1.31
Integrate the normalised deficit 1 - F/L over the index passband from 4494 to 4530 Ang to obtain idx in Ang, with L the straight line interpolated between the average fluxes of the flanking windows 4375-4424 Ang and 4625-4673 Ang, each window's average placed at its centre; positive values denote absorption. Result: -4.10 Ang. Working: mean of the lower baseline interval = 4.94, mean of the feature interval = 6.2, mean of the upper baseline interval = 6.34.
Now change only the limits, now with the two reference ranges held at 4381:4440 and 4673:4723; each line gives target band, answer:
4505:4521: -2.6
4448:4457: -0.5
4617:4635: -1.5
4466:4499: -3.6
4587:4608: -1.3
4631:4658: -1.0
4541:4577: -4.1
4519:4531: -0.8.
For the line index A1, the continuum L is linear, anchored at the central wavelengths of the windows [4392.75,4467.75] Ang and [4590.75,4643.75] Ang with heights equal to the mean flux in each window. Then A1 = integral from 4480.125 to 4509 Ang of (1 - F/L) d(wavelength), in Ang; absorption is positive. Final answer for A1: -2.12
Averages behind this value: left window 5.41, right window 6.36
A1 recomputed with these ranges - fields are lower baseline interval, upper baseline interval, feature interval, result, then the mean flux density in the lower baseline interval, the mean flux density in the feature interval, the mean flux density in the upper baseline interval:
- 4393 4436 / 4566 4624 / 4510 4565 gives -2.00 Ang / 5.24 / 6.19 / 6.32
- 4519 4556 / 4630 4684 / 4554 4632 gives -2.73 Ang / 6.05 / 6.38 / 6.3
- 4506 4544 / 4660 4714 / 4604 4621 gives -0.63 Ang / 6.16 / 6.43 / 6.24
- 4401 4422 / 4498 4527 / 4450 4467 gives 0.65 Ang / 5.11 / 5.46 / 6.33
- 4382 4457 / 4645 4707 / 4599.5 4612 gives -0.74 Ang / 5.25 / 6.33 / 6.25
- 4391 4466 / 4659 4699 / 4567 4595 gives -1.46 Ang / 5.4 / 6.26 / 6.3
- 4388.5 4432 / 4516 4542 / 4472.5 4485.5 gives -1.06 Ang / 5.22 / 6.16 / 6.04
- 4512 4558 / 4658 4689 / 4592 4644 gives -1.43 Ang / 6.09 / 6.37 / 6.28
